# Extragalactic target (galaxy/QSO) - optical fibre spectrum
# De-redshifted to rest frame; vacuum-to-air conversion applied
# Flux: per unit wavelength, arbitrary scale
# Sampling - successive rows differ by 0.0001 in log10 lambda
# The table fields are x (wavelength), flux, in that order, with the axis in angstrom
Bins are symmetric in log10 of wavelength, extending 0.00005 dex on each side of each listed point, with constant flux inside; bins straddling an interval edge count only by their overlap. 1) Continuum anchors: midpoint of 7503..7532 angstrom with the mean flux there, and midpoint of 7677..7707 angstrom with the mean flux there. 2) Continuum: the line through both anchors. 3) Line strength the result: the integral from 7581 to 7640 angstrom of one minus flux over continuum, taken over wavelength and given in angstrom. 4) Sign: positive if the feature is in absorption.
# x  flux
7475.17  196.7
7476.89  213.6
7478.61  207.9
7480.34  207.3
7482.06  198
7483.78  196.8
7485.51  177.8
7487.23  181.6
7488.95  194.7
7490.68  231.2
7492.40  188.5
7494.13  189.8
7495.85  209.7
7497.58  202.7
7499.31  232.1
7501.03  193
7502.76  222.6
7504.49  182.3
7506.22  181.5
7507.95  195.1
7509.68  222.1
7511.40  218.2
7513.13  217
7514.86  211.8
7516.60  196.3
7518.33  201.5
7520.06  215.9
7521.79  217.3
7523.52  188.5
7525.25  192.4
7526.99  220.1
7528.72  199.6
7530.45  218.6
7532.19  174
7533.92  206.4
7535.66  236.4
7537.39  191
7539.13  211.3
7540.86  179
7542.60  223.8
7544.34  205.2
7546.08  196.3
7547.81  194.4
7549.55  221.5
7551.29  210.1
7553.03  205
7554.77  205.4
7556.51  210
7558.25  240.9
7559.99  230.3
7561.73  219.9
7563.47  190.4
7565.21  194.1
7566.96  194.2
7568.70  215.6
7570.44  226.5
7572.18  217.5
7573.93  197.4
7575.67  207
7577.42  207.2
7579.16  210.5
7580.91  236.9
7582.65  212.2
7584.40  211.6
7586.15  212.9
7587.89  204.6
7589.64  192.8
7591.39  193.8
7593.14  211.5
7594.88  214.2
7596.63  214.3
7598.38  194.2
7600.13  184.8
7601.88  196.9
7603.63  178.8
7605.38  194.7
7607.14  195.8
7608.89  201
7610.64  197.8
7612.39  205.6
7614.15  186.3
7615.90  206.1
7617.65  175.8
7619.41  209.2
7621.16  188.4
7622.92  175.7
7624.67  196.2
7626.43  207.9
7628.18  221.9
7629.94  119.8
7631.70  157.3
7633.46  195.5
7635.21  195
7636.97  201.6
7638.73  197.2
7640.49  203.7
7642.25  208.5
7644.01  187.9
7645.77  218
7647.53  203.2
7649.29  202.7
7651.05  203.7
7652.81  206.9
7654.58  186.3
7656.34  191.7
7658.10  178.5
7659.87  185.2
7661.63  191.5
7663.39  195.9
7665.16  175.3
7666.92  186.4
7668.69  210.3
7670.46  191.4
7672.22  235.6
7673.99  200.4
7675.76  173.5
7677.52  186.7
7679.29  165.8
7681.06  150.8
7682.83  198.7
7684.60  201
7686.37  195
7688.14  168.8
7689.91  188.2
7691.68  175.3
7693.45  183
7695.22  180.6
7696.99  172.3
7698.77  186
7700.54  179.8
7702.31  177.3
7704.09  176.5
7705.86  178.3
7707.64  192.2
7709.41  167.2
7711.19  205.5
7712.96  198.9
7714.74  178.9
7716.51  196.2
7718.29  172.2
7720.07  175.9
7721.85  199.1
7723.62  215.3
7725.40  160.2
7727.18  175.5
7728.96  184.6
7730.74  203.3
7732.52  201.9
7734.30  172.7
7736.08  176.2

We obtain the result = -1.4 angstrom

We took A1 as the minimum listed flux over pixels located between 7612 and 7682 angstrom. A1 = 119.8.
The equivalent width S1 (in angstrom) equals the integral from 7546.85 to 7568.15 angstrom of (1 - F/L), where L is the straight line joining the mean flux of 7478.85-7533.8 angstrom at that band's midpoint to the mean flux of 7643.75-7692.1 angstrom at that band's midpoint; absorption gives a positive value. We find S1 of -1.1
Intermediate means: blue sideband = 203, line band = 210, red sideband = 191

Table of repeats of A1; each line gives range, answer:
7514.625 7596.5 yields 174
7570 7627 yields 175.7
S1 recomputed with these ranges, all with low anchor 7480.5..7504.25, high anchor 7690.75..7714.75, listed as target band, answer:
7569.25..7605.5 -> -2.5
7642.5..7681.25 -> -1.5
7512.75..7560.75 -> -2.6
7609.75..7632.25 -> 0.1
